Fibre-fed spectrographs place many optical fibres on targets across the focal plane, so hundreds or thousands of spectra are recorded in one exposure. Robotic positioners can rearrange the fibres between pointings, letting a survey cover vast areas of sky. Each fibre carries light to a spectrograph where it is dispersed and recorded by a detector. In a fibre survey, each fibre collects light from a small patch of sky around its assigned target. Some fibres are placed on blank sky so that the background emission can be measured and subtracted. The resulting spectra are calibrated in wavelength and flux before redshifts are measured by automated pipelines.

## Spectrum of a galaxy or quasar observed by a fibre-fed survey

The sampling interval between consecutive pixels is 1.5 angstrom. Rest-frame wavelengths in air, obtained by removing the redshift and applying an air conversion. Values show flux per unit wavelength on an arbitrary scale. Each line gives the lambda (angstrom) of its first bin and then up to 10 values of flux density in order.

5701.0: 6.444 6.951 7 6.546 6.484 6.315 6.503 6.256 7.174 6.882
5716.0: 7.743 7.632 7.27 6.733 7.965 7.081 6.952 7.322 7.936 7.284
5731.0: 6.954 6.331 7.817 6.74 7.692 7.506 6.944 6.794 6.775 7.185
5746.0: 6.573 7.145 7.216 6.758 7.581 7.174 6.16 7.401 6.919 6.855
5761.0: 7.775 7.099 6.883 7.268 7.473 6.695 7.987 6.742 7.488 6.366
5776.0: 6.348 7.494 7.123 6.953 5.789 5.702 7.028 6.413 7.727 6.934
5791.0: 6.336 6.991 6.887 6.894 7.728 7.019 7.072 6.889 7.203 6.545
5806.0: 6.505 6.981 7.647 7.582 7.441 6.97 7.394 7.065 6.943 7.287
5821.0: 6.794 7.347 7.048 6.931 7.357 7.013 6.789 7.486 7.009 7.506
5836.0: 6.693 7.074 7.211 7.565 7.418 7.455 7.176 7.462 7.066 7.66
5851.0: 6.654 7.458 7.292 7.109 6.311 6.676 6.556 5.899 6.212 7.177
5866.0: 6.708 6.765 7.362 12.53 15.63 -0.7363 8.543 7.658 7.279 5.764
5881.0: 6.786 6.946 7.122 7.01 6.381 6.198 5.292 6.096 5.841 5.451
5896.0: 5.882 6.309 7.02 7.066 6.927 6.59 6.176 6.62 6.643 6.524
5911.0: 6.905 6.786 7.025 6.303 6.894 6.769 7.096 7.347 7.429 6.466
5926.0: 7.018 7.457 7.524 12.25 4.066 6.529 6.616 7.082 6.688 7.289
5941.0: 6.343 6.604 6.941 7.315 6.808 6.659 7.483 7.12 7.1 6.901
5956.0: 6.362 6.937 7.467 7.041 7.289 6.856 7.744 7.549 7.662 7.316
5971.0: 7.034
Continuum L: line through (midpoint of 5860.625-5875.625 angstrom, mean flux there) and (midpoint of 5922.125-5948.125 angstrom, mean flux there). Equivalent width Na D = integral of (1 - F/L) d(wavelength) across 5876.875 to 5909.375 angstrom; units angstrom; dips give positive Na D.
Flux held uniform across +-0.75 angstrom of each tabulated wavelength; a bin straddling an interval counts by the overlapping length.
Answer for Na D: 4.1 angstrom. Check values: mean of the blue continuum 7.59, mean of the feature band 6.46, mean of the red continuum 7.08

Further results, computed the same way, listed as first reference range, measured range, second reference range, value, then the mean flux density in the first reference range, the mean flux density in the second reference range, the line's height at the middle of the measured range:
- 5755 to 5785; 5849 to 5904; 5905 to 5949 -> 0.4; 6.95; 6.95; 6.95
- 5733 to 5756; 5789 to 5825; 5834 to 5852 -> 0.6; 7.07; 7.24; 7.18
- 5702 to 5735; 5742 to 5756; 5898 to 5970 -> 0.2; 7.05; 7.01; 7.04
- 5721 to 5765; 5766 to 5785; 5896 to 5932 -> 0.7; 7.13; 7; 7.11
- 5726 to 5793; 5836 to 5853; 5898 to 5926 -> -0.9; 7.01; 6.81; 6.9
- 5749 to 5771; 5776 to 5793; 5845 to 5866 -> 0.8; 7.14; 6.89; 7.08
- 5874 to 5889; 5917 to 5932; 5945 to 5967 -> -1.0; 6.85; 7.1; 7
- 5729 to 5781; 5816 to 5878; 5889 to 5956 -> -3.0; 7.07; 6.79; 6.92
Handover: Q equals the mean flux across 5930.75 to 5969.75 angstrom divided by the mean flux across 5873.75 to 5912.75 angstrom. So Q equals 1.07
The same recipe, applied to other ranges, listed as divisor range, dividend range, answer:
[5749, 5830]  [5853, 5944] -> 0.98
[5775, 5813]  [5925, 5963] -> 1.02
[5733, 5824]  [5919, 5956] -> 1.01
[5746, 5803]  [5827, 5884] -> 1.03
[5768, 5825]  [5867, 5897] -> 1.00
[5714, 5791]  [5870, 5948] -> 0.98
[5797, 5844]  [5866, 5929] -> 0.97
